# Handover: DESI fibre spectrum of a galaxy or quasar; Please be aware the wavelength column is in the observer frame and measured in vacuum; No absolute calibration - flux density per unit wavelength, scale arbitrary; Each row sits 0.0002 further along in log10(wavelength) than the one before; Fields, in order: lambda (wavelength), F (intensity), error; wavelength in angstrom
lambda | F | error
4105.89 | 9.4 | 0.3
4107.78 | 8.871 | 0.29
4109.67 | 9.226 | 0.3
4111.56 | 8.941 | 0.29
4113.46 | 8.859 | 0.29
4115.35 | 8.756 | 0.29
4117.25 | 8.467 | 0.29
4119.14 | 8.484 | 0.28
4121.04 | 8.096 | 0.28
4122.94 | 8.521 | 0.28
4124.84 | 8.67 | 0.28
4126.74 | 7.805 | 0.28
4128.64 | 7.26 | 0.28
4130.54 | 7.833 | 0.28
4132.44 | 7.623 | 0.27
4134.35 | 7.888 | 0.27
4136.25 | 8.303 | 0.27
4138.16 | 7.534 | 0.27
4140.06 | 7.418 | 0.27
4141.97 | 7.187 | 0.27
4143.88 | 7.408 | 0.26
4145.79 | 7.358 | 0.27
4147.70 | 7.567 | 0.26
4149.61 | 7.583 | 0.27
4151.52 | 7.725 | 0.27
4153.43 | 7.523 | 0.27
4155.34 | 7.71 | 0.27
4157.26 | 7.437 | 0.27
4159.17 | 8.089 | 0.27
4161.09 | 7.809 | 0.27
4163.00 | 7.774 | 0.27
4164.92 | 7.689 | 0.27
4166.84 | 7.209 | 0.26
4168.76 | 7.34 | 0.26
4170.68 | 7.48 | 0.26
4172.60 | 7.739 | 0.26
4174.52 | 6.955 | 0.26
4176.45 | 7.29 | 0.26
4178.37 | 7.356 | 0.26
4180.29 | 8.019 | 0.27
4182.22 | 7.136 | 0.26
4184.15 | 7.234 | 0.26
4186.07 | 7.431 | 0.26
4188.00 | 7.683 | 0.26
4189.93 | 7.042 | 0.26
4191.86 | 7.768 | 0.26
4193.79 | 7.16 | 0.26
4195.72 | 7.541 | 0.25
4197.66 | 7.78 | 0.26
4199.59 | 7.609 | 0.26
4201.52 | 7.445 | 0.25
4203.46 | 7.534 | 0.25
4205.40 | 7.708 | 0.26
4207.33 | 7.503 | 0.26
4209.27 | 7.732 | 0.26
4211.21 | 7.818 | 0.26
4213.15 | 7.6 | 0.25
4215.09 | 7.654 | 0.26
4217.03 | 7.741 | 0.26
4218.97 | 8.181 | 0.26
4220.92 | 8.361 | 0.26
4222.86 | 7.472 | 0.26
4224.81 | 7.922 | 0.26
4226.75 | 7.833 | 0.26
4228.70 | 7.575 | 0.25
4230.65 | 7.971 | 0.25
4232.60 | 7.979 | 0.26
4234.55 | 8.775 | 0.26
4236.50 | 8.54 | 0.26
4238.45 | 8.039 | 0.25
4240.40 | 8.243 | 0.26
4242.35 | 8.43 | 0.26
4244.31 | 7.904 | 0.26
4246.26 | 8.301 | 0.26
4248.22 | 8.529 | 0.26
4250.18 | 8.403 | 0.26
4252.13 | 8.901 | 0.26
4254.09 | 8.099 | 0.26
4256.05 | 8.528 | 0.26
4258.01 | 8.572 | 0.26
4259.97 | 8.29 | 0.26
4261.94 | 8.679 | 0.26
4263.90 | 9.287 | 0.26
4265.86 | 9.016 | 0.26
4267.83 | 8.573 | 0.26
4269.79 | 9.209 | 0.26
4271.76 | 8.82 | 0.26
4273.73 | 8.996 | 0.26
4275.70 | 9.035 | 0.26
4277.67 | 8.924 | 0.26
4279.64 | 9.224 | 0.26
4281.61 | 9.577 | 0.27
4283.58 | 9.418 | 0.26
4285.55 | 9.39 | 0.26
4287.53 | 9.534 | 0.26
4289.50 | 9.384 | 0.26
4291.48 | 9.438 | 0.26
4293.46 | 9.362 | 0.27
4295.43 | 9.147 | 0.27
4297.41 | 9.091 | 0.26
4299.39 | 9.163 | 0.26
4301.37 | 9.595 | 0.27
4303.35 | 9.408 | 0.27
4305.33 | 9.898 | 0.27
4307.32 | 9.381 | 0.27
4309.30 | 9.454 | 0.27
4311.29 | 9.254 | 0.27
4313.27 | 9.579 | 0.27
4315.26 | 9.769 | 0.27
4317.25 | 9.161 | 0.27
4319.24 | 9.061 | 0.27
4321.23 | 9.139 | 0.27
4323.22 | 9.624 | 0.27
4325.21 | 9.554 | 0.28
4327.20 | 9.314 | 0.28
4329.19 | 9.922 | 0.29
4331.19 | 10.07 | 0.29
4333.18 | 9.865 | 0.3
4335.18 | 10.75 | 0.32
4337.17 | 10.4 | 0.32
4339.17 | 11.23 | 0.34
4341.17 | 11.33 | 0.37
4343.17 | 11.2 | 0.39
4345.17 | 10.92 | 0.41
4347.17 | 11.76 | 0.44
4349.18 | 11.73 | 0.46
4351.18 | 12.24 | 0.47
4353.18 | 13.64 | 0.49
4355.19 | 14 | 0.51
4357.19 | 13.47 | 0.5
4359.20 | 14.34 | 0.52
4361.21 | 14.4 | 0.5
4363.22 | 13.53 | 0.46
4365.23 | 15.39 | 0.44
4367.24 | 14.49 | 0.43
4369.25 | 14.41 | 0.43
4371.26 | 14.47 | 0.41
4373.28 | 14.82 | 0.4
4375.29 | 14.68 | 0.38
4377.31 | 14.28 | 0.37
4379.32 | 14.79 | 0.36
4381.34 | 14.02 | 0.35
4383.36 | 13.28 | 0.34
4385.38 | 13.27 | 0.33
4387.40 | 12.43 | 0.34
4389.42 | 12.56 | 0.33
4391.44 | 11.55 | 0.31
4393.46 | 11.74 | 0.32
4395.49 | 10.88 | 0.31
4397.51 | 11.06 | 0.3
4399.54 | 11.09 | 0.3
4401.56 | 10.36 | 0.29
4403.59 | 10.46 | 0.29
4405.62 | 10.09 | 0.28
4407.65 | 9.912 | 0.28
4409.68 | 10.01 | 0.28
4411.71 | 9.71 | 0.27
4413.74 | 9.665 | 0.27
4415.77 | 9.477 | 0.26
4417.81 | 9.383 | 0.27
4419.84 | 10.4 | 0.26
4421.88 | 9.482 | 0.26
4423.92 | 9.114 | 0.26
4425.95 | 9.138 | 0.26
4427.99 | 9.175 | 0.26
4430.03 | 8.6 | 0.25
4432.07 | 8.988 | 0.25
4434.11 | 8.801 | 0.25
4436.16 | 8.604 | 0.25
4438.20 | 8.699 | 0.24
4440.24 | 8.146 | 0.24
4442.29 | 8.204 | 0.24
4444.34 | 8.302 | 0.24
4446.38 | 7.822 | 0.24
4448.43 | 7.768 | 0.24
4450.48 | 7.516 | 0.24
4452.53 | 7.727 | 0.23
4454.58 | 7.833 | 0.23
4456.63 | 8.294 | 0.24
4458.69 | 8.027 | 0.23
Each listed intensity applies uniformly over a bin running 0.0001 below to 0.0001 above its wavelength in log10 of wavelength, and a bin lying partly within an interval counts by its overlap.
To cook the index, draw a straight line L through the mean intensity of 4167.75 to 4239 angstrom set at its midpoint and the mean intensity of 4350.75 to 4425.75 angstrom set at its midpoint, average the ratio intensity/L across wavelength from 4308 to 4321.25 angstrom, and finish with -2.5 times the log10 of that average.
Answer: 0.11 mag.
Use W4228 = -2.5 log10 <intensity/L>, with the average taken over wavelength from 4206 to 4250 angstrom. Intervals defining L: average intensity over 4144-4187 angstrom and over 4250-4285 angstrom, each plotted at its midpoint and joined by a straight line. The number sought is 0.05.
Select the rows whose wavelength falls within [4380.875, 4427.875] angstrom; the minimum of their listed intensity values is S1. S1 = 9.114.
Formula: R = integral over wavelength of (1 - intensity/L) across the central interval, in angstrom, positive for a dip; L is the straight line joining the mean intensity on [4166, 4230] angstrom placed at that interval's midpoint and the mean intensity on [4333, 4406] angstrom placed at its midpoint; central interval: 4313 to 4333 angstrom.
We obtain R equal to 3.1 angstrom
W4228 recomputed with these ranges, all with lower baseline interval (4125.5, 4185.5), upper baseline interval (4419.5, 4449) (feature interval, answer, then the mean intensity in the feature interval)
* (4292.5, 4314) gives -0.151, 9.4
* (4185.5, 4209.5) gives 0.030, 7.53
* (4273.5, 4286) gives -0.145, 9.23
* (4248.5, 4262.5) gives -0.067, 8.49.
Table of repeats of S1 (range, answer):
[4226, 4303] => 7.575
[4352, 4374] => 13.47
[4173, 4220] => 6.955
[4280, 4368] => 9.061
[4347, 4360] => 11.73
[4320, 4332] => 9.139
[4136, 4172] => 7.187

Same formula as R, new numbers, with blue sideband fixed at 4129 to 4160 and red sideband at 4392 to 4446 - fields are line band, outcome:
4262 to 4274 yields -0.63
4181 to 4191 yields 0.75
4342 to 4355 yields -4.22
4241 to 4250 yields 0.05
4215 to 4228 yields 0.46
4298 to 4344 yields -4.80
